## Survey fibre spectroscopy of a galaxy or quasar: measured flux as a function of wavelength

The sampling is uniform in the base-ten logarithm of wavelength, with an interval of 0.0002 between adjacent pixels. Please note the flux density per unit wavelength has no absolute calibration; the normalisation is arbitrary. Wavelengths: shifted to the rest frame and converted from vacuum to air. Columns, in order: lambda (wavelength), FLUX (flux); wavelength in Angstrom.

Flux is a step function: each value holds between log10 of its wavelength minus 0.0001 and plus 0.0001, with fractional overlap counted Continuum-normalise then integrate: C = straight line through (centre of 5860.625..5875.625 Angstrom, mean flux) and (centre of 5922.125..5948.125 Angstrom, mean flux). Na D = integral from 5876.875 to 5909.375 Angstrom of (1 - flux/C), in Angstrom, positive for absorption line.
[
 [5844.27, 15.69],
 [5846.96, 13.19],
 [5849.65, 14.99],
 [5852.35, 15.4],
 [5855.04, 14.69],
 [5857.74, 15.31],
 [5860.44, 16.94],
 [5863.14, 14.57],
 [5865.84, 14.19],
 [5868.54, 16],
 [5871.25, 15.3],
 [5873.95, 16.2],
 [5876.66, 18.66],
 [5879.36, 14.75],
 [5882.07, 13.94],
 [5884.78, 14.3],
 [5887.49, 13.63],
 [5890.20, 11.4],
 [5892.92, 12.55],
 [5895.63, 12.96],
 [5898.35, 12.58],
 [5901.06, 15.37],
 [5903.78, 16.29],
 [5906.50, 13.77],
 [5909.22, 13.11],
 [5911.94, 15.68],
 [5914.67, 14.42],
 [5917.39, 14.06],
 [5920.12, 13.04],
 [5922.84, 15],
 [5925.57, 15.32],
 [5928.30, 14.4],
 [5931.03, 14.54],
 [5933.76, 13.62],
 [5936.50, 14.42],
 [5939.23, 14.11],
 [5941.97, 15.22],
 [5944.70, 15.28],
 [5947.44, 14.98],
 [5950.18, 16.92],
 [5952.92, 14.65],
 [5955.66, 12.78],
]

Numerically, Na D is 2.7 Angstrom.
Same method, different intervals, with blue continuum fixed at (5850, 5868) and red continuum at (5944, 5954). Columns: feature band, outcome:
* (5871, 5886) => -0.28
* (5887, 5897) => 1.80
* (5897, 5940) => 2.88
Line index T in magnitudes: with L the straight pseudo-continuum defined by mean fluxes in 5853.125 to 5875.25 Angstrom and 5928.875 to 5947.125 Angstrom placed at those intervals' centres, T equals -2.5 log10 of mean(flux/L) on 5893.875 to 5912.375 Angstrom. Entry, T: 0.06 mag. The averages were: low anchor 15.4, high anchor 14.6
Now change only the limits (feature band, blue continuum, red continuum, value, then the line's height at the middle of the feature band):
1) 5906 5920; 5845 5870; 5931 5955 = 0.06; 14.9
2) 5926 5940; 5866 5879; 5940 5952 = 0.10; 15.6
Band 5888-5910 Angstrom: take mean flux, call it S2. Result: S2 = 13.5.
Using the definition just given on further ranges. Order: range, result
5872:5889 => 15.2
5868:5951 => 14.5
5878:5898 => 13.3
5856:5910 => 14.6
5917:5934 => 14.3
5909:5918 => 14.5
